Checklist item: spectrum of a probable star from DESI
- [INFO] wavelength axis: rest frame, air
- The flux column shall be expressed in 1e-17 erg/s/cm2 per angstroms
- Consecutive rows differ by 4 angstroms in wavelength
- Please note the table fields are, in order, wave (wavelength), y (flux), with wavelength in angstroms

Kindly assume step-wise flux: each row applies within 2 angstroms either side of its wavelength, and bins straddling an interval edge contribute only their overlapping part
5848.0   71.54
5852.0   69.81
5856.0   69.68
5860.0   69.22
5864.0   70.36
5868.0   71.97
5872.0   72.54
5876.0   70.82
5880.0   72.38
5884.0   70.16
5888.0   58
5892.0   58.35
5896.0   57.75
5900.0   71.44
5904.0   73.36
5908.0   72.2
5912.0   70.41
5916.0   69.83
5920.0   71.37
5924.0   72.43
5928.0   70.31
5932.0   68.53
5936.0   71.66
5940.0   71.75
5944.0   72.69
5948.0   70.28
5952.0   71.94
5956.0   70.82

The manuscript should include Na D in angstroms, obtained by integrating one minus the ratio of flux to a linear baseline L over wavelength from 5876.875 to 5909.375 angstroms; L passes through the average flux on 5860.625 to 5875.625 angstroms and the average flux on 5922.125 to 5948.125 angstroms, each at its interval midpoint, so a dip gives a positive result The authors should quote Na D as 2.1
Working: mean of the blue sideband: 71.3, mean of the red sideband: 71.1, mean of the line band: 66.7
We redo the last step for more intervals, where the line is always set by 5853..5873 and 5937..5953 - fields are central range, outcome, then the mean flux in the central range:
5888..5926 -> 1.7 angstroms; 68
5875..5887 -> 0.1 angstroms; 70.1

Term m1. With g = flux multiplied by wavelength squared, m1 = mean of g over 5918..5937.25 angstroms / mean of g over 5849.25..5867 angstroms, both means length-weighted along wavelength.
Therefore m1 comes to 1.0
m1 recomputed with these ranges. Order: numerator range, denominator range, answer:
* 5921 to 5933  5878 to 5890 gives 1.07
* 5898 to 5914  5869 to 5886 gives 1.01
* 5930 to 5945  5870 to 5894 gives 1.08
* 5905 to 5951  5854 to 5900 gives 1.07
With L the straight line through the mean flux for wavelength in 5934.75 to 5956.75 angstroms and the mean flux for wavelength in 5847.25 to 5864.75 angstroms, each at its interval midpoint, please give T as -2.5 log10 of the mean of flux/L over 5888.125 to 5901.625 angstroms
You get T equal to 0.15 mag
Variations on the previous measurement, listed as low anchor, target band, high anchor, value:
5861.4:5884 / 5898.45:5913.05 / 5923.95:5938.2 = -0.016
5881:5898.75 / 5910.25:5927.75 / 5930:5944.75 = -0.053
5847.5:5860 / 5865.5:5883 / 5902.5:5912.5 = -0.014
